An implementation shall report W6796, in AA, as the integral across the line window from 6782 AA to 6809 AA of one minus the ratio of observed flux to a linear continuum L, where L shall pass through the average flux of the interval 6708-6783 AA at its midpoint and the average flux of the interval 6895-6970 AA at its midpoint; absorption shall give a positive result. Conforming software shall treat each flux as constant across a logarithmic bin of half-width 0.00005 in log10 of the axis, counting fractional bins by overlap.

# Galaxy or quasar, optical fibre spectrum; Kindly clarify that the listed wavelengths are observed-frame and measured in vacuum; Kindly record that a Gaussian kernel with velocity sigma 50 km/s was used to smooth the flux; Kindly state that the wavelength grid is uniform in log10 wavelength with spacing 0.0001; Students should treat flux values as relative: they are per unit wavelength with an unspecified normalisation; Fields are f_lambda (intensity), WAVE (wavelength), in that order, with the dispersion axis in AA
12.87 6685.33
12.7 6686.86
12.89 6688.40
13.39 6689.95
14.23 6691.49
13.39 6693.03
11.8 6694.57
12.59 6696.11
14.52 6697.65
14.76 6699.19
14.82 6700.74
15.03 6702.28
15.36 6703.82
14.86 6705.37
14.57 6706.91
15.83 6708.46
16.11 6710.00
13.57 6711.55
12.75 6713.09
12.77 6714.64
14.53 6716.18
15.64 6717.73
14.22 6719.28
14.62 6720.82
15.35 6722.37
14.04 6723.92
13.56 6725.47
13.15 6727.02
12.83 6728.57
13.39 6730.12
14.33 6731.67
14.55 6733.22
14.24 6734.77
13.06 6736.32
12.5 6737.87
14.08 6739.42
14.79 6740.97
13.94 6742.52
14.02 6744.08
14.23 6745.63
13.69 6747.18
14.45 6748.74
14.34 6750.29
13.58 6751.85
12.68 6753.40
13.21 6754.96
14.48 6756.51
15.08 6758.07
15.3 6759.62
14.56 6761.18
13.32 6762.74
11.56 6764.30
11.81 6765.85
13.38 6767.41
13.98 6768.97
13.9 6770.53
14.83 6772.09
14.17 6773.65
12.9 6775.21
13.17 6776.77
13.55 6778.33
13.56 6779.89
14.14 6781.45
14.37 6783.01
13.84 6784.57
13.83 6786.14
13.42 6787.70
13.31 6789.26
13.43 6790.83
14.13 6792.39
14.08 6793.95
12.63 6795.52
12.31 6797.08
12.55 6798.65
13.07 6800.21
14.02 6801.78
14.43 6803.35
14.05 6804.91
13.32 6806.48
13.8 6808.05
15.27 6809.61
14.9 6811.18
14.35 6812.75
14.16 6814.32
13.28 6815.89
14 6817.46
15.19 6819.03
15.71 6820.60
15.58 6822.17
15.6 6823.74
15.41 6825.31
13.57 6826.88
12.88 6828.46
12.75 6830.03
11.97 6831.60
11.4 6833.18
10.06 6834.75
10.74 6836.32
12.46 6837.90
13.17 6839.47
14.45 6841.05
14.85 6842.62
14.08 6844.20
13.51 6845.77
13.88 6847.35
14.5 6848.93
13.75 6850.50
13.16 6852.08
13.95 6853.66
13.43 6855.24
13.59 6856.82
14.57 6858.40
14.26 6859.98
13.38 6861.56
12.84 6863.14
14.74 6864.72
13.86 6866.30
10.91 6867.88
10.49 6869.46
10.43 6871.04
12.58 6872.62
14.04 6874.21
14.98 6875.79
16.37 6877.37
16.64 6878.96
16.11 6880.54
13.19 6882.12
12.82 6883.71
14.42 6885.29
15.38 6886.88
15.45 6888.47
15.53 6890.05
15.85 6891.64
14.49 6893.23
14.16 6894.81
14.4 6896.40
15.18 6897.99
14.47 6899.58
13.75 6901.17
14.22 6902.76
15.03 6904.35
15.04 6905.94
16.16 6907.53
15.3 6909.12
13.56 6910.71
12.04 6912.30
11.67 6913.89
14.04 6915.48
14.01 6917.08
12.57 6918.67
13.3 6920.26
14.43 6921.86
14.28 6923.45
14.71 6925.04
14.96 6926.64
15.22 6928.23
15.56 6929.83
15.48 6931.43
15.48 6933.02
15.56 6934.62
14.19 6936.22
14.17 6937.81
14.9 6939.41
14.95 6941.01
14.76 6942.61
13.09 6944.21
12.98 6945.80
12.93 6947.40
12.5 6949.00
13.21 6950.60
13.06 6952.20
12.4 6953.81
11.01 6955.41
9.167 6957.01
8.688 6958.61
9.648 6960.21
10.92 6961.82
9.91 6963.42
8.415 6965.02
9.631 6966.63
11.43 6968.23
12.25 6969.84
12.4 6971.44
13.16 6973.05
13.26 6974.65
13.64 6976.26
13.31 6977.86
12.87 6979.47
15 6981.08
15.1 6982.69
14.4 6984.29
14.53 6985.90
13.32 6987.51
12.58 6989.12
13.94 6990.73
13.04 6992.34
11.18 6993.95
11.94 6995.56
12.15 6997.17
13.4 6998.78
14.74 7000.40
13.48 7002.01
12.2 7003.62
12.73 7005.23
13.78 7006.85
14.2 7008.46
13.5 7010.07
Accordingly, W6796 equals 0.33 AA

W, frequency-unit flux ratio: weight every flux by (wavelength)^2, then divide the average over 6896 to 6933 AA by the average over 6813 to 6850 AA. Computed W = 1.08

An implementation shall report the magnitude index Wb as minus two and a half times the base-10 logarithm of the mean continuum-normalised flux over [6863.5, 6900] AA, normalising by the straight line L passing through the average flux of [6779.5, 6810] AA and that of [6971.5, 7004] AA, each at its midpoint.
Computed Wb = -0.05 mag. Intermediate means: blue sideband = 13.7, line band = 14.2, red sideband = 13.4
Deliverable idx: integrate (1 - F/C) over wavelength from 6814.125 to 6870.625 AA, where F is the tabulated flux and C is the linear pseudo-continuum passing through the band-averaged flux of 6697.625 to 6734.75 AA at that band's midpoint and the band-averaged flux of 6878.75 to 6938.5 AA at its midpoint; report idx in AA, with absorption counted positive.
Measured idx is 3.9 AA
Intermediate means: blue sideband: 14.4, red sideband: 14.5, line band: 13.5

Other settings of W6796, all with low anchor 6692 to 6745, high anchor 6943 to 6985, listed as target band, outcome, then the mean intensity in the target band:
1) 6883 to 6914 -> -4.6 AA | 14.5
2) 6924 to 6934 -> -2.3 AA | 15.2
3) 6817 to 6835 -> -0.7 AA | 13.8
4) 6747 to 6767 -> 0.2 AA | 13.7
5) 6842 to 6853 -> -0.7 AA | 13.9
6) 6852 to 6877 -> -0.6 AA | 13.3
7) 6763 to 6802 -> 0.5 AA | 13.4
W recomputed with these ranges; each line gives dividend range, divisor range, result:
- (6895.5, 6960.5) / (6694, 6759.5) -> 1.03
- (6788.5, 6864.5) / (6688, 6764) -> 1.00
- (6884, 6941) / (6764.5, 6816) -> 1.10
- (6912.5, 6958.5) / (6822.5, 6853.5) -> 1.05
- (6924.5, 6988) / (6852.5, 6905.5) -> 0.95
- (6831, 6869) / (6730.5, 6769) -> 0.99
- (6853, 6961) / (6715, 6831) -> 1.03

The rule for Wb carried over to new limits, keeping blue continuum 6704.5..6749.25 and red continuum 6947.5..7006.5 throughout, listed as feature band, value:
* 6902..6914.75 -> -0.10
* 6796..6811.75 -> -0.01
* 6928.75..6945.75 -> -0.17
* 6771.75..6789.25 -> 0.00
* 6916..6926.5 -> -0.10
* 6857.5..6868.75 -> -0.03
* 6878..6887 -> -0.13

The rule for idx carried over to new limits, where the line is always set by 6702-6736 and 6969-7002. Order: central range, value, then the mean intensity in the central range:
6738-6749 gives 0.12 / 14.1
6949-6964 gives 2.72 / 11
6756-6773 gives 0.37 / 13.8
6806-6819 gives -0.24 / 14.2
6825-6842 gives 1.60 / 12.6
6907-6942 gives -2.17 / 14.4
